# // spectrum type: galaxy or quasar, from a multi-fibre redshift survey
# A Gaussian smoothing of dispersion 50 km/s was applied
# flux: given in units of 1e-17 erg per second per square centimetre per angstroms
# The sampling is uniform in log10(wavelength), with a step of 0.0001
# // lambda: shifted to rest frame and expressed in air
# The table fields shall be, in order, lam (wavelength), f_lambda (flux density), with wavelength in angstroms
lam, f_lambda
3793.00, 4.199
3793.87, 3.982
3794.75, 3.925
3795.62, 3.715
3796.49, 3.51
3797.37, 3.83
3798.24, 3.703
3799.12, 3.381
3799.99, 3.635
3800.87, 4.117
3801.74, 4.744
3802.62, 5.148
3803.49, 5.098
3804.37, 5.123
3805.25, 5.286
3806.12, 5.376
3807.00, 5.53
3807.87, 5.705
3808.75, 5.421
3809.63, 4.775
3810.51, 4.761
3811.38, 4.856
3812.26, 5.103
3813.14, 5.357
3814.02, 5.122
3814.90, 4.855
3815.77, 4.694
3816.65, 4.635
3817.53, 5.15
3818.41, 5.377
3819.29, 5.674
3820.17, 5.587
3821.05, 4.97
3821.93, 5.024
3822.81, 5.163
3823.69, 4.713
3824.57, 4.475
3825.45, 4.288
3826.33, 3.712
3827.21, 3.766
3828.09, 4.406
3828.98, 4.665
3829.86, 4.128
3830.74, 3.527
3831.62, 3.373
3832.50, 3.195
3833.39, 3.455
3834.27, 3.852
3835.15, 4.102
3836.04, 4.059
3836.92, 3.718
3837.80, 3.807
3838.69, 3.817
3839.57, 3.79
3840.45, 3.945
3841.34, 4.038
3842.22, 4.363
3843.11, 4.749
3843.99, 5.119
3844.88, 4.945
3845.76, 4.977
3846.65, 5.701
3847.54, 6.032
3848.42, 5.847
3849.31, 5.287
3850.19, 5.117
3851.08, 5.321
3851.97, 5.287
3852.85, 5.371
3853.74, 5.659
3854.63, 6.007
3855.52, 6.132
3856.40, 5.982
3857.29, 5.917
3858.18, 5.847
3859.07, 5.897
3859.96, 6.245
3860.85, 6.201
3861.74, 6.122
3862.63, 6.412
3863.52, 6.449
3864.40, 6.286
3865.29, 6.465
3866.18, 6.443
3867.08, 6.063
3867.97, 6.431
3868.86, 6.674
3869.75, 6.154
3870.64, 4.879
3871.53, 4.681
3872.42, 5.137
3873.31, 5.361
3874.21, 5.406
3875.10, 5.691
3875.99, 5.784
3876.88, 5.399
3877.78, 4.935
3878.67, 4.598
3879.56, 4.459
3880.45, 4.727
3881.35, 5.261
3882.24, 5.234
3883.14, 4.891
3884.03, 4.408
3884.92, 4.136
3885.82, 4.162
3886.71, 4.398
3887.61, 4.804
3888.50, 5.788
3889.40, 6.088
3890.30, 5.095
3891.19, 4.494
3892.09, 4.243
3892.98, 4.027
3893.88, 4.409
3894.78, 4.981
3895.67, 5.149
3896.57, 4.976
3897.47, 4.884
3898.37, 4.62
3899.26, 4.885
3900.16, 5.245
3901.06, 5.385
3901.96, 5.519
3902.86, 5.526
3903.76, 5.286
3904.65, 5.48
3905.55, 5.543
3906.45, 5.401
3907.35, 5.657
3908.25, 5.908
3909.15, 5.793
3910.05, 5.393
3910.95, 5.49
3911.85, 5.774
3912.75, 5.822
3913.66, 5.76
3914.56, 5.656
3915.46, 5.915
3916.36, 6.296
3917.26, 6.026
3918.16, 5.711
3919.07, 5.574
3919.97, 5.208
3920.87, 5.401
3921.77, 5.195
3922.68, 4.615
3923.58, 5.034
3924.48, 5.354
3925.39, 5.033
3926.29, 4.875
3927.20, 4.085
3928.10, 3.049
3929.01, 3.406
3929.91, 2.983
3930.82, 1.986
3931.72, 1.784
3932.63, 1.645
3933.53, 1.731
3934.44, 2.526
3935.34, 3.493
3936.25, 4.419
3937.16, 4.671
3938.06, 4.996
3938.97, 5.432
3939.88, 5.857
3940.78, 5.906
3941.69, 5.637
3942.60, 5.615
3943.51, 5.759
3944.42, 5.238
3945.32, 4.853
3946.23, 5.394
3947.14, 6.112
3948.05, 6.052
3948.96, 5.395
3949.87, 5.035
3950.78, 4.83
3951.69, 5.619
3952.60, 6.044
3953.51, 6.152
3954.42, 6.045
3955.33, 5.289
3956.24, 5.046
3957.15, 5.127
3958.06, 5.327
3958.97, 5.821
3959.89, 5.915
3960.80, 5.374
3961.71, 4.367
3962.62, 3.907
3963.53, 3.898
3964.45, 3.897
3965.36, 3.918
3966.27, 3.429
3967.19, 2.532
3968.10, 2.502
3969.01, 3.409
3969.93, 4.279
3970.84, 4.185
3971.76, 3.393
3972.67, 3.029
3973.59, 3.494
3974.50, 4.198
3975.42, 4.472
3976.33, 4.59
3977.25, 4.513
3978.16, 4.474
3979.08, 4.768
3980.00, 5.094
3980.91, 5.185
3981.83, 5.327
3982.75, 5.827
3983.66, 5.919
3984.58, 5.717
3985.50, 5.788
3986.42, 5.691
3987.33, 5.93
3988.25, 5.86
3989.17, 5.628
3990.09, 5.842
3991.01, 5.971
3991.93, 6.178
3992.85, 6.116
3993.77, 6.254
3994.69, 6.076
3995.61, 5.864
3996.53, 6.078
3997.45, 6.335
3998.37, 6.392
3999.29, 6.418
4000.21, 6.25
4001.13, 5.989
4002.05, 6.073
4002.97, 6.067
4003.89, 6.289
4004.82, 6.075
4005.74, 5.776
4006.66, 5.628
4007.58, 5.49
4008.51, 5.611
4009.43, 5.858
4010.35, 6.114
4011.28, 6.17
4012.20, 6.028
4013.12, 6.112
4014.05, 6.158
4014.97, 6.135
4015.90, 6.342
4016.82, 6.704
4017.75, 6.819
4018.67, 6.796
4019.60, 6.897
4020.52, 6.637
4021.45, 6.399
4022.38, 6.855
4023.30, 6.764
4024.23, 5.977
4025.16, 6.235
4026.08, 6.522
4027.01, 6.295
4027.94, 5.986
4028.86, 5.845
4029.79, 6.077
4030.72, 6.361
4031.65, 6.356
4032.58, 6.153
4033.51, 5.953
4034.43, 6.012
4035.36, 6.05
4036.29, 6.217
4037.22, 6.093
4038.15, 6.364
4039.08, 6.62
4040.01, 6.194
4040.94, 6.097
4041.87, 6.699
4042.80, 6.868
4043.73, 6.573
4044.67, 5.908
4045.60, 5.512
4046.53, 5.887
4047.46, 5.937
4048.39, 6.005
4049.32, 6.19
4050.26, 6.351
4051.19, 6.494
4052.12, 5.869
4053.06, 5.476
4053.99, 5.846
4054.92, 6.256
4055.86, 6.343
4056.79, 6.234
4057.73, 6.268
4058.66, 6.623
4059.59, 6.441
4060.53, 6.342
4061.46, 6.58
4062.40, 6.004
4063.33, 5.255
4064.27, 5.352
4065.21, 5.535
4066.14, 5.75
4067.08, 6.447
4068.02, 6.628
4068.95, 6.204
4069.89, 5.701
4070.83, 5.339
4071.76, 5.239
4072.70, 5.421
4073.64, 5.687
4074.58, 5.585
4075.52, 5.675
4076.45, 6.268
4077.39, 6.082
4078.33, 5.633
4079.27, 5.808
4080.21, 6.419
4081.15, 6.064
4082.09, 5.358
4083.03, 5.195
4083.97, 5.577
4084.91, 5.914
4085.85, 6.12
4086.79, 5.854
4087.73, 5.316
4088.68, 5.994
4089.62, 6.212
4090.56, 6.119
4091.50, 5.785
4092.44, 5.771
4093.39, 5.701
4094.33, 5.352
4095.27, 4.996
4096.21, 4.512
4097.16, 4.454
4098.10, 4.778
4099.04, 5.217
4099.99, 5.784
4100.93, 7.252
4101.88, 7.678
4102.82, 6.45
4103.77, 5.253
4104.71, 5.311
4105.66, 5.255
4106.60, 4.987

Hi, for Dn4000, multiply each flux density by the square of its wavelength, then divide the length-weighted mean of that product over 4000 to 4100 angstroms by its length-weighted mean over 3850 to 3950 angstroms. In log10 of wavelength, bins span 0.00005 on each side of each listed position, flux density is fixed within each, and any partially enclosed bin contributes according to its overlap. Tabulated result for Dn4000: 1.3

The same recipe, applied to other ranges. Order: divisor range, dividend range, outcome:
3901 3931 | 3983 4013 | 1.21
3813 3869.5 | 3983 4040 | 1.32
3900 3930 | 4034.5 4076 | 1.23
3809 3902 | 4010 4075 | 1.35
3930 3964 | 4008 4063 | 1.36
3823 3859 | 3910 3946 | 1.05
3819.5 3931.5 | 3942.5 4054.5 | 1.19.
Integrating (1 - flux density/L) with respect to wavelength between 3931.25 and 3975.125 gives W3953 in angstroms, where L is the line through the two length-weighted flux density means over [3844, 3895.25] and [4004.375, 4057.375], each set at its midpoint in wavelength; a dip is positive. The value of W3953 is 9.54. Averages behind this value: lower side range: 5.41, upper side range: 6.2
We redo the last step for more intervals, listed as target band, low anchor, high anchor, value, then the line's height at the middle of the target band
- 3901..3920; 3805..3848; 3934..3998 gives -3.02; 4.88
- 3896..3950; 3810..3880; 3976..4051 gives 5.54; 5.53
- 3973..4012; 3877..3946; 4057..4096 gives -2.18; 5.34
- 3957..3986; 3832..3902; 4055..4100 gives 5.13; 5.45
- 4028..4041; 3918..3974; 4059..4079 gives -1.59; 5.5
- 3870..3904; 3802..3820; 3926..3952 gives -1.88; 4.72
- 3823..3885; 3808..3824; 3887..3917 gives 1.58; 5.18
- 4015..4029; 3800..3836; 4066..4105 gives -2.47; 5.51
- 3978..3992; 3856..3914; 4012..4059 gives 0.91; 5.97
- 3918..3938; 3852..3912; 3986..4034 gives 5.94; 5.68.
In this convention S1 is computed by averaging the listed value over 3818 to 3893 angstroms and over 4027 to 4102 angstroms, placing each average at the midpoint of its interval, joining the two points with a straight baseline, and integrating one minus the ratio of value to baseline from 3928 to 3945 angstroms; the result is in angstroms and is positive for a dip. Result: 4.3 angstroms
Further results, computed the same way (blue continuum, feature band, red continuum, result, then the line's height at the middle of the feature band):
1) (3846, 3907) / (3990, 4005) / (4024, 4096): -0.9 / 5.78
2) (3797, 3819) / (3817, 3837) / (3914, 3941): 1.7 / 4.78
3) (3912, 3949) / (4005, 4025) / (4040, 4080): -2.4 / 5.58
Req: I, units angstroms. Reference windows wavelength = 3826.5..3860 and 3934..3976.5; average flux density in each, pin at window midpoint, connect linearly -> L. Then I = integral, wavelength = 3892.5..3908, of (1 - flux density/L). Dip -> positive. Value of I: -1.3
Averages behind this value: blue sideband 4.75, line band 5.13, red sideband 4.73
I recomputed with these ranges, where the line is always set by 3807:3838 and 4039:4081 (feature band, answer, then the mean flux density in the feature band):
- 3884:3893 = 0.4 angstroms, 4.74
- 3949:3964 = 0.4 angstroms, 5.24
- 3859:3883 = -3.9 angstroms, 5.67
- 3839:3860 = -2.4 angstroms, 5.29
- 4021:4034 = -1.0 angstroms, 6.27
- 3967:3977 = 3.3 angstroms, 3.69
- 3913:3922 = -0.9 angstroms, 5.69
